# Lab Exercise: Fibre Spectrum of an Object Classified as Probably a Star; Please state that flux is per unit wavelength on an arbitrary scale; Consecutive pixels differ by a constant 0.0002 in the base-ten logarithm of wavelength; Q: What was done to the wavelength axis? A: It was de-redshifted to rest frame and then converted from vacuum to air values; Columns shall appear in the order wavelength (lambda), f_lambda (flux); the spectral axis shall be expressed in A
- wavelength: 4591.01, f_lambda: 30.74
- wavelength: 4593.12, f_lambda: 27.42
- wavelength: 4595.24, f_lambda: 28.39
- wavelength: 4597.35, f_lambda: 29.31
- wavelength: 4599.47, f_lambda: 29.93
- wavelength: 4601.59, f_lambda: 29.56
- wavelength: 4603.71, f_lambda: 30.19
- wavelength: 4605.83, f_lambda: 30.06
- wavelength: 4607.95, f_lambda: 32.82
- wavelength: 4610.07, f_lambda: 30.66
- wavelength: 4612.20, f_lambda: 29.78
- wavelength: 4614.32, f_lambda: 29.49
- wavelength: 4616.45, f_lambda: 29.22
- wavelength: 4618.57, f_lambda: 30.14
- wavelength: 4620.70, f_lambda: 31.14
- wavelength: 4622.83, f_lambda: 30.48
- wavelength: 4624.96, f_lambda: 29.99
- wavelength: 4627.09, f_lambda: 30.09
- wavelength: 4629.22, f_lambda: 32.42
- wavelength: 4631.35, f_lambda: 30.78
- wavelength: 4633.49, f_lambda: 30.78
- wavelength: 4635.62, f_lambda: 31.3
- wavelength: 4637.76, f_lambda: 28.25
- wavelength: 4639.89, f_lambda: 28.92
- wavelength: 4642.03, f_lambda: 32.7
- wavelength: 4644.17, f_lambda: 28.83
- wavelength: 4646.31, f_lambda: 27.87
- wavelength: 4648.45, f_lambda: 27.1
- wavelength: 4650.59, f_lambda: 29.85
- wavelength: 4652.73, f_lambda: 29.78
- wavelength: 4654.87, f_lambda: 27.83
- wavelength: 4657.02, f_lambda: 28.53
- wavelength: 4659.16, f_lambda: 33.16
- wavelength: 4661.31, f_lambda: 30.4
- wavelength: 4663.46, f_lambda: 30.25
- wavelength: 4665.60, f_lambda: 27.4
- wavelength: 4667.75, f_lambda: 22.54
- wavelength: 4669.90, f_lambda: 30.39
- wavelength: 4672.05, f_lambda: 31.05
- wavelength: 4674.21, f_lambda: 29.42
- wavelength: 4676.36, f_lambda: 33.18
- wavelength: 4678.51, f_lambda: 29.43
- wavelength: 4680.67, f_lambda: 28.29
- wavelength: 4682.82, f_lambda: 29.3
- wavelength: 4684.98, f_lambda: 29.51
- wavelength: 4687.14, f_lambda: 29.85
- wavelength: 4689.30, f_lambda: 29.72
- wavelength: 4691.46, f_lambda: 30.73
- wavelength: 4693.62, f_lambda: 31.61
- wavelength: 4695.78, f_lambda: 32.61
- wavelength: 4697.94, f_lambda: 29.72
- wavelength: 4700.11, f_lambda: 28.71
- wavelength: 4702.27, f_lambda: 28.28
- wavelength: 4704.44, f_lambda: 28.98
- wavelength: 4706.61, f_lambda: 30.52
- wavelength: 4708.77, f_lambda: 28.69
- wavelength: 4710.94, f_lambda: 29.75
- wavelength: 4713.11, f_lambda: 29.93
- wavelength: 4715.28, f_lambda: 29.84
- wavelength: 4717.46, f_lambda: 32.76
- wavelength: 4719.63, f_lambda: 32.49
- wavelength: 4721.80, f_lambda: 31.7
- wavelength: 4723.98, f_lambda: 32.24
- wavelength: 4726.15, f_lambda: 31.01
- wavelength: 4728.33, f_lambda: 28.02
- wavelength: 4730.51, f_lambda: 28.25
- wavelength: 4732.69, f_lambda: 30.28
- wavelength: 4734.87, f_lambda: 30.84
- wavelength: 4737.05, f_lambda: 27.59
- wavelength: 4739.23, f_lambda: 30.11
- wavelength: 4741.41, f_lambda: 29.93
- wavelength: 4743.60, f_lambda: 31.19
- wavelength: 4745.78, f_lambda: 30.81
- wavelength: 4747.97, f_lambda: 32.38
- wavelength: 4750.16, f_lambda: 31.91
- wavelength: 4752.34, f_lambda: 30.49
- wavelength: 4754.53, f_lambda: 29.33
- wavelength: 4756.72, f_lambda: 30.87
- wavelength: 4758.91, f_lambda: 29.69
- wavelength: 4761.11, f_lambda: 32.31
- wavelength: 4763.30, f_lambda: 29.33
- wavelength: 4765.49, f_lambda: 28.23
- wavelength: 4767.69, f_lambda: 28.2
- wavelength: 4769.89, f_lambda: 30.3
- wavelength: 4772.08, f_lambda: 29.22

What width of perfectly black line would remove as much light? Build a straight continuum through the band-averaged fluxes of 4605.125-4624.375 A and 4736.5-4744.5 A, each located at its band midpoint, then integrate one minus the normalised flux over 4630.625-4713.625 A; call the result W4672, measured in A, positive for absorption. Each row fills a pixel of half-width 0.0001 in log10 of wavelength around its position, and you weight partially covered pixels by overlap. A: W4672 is 1.39 A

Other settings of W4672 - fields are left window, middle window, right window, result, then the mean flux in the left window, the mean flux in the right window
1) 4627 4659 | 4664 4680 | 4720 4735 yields 0.5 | 29.8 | 30.4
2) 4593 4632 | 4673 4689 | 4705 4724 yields 0.4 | 30.2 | 30.8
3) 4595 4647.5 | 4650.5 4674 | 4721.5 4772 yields 0.8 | 30.1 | 30.2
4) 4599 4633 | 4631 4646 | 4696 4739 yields 0.1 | 30.4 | 30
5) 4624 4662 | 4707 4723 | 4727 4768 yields -0.4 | 29.9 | 30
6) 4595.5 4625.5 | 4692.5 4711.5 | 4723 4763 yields 0.3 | 30.2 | 30.4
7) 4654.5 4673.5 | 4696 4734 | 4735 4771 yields -0.5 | 29.1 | 30.2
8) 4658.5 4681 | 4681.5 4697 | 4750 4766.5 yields -0.4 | 29.6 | 30.2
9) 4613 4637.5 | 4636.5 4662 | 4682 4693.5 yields 0.7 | 30.4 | 30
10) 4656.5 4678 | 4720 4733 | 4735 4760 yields -0.1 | 29.7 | 30.4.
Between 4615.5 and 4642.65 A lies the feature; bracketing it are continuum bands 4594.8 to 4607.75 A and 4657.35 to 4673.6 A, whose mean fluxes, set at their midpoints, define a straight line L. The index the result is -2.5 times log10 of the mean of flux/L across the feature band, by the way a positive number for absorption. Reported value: -0.03 mag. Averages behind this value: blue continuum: 29.9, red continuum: 29.3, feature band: 30.4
